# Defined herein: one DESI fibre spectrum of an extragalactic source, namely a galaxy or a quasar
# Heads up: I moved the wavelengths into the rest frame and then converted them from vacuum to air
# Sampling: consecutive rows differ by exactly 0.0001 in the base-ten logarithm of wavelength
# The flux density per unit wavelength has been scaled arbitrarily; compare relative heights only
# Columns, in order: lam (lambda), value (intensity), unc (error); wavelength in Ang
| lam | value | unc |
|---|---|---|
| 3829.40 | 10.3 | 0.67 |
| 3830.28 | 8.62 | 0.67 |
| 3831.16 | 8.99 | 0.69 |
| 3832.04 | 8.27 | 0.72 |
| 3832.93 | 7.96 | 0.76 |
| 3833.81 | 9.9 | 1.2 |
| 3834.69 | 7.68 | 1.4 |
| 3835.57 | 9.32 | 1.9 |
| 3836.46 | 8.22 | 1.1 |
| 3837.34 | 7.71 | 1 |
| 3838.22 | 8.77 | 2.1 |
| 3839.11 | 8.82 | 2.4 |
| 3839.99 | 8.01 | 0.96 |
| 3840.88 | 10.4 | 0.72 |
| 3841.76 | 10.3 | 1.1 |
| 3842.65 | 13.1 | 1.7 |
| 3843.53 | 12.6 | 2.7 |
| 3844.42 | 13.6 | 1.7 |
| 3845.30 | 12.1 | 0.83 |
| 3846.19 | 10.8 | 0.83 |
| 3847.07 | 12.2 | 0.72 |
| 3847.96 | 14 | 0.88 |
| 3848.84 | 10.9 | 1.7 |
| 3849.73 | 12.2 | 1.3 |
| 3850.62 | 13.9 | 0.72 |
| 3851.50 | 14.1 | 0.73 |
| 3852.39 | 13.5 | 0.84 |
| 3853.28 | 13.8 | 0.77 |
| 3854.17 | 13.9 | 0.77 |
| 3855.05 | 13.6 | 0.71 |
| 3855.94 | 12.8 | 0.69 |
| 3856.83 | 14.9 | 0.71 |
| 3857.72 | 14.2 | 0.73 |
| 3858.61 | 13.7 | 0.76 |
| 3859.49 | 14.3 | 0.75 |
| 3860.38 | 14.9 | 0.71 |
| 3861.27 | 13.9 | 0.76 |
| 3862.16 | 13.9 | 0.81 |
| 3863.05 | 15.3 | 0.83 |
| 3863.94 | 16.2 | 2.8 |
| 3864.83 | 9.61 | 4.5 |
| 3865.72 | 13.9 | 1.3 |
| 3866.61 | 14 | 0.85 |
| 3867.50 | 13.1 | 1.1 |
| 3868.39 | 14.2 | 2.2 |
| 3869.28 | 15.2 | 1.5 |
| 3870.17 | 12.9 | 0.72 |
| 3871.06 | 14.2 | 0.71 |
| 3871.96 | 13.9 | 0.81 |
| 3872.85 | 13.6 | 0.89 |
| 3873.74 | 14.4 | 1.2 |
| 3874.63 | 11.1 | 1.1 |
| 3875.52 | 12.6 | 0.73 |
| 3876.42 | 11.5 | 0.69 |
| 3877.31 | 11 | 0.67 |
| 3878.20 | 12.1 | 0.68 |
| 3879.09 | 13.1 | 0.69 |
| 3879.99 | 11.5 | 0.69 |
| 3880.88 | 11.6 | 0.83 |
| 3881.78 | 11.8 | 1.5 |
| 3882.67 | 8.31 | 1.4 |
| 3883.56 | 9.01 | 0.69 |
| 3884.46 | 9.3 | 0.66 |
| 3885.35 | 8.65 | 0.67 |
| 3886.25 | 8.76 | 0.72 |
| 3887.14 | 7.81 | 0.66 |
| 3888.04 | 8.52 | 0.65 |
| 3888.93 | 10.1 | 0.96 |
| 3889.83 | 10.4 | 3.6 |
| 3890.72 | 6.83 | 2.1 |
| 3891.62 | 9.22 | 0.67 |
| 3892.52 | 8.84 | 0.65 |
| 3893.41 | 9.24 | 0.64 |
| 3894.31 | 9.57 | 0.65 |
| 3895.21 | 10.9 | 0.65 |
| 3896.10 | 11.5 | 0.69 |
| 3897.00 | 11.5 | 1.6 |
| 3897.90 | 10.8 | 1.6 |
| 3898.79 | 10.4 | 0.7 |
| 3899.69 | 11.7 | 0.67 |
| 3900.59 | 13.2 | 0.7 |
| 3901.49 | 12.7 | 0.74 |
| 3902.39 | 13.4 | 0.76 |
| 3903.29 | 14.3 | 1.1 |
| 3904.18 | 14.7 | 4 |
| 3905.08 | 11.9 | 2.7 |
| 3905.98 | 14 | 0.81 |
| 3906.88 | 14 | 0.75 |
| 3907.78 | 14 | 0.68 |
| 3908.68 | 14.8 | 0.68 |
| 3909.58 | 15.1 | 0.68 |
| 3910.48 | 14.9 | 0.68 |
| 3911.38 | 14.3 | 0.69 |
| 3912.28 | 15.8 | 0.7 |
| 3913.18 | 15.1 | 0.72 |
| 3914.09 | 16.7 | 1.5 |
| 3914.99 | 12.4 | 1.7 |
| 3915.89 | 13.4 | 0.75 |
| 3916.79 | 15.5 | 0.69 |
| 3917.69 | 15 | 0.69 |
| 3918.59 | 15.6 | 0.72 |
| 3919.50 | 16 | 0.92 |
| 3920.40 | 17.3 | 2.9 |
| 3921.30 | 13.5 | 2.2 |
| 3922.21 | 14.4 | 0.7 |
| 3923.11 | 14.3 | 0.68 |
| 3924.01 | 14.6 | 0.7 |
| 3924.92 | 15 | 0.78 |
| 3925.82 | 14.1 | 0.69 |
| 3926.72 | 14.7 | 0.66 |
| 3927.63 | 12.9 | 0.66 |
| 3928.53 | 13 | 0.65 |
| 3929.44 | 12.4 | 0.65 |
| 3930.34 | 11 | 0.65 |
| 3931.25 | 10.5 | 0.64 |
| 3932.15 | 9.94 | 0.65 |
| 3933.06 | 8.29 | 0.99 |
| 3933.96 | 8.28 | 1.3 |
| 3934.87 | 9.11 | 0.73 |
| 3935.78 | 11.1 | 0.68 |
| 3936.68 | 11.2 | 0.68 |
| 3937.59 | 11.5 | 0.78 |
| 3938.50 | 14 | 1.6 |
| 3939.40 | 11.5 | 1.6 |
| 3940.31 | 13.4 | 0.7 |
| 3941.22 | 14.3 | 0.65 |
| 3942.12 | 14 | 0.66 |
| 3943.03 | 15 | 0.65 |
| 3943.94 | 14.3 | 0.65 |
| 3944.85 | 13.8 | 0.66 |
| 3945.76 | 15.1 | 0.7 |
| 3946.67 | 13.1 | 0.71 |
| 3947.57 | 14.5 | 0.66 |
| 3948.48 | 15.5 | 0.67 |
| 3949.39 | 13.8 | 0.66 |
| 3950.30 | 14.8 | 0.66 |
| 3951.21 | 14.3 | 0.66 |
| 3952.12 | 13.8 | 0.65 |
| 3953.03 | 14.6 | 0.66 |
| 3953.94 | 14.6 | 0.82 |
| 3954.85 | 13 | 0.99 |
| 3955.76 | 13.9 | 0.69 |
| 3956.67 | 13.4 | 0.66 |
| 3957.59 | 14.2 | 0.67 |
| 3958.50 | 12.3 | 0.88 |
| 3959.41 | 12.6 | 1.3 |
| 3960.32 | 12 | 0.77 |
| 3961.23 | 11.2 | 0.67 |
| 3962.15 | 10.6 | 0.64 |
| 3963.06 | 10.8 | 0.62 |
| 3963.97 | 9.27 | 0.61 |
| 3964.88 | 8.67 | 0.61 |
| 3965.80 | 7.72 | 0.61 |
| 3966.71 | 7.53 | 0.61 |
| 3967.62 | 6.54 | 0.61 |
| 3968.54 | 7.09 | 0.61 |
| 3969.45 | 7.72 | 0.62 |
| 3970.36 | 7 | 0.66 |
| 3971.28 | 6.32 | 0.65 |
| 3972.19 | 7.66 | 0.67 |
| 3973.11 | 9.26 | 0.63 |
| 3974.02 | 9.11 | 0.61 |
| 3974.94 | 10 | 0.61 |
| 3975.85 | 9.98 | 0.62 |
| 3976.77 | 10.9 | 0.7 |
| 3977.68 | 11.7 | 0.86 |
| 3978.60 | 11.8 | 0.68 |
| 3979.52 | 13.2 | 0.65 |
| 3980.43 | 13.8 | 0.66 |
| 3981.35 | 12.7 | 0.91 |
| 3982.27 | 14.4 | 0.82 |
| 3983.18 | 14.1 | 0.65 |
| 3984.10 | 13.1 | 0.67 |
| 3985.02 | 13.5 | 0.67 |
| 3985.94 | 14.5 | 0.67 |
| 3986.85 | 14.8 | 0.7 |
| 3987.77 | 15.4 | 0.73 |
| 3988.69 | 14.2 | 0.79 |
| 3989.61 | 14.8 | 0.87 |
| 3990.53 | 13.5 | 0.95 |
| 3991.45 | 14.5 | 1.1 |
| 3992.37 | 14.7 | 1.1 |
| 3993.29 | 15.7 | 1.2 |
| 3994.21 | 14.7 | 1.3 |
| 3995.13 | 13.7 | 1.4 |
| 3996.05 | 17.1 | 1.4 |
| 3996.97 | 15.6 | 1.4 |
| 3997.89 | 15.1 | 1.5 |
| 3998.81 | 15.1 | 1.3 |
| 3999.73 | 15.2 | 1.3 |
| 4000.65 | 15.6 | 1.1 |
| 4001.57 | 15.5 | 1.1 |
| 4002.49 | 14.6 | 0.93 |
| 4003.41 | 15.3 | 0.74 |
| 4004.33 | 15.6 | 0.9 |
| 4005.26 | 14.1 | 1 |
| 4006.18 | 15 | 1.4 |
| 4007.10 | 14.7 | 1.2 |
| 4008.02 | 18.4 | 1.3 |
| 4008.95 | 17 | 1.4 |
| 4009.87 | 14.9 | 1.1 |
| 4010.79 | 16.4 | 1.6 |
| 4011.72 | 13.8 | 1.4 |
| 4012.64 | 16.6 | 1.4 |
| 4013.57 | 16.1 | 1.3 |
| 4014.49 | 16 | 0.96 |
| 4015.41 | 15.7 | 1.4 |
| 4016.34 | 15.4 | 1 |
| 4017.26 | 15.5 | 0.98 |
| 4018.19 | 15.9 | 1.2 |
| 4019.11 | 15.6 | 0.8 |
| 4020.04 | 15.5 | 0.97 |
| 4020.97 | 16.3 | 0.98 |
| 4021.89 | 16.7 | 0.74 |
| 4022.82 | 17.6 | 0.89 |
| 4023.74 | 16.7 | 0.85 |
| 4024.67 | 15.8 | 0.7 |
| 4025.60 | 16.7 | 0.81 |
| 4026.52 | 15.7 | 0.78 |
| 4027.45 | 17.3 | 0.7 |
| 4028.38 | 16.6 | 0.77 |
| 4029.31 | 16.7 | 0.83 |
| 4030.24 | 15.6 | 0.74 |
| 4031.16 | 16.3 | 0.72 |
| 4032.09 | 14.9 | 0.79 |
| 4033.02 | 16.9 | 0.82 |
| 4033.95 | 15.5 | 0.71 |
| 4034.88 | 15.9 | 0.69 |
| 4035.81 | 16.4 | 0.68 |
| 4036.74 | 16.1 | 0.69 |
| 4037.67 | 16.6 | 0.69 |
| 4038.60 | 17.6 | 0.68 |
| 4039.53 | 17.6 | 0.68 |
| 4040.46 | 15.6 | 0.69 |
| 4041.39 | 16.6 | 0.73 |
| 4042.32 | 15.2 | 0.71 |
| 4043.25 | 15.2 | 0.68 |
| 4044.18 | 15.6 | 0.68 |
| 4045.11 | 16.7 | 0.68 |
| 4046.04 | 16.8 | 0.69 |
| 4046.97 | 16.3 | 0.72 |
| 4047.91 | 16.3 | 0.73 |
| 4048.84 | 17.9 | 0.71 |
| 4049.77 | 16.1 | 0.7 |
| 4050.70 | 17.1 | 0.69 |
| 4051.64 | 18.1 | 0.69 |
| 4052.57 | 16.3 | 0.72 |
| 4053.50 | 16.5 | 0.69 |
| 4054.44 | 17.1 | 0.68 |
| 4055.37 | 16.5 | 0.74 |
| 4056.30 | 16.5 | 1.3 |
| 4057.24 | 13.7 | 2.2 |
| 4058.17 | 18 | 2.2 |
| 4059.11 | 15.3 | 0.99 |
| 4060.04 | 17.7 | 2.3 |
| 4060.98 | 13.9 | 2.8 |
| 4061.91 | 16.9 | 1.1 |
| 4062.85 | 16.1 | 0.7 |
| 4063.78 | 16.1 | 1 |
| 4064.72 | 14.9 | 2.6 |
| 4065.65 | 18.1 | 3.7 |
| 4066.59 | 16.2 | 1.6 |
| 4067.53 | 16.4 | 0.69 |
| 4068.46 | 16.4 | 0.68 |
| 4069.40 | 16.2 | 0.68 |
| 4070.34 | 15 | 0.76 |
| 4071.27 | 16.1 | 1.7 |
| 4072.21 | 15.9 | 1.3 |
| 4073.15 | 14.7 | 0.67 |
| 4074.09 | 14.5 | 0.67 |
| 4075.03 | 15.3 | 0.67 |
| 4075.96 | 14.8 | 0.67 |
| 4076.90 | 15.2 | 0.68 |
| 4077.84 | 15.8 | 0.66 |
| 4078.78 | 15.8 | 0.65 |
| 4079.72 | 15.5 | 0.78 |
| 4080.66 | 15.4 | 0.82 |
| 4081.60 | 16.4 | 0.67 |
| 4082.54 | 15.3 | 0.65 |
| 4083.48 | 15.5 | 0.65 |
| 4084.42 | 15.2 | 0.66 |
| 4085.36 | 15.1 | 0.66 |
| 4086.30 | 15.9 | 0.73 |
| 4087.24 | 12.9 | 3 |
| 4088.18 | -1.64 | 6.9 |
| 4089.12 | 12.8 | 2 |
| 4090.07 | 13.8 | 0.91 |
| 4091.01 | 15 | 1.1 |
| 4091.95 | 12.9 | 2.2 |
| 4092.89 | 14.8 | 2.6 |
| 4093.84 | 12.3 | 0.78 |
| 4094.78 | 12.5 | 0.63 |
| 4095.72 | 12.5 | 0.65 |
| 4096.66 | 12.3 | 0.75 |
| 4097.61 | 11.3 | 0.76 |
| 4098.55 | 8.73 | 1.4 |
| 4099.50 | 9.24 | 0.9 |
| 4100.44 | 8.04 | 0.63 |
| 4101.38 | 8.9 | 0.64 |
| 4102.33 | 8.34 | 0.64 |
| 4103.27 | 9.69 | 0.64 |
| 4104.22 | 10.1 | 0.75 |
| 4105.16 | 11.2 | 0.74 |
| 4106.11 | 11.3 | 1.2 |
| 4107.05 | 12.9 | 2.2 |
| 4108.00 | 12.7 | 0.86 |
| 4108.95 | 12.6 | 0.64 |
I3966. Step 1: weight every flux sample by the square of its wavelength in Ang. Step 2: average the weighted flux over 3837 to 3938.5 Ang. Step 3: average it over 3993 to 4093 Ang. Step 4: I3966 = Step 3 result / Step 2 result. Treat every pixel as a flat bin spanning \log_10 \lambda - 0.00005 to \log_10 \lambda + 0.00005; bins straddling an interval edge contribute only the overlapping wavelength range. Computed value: 1.4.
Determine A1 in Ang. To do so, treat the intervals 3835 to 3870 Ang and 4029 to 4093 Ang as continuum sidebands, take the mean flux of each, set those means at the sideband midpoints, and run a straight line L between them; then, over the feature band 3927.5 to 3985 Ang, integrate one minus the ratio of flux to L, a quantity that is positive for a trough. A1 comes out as 9.6 Ang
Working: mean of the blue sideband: 12.6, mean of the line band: 11.7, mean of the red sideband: 15.6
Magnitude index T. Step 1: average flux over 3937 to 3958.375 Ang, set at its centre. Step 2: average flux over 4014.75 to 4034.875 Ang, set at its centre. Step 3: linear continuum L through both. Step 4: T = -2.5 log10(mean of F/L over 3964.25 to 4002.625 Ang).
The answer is 0.214 mag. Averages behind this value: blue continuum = 13.9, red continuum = 16.1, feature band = 12.3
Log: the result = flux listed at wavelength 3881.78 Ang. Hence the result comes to 11.8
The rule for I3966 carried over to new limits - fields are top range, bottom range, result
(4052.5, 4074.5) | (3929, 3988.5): 1.43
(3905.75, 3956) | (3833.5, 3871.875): 1.14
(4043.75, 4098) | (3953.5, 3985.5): 1.46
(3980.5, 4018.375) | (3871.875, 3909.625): 1.40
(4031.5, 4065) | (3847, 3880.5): 1.34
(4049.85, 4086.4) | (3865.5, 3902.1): 1.55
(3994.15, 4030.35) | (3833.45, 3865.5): 1.41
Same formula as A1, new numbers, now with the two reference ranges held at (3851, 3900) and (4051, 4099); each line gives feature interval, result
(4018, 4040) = -3.4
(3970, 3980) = 2.7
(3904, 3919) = -2.4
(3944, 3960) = -1.1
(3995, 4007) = -1.3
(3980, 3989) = -0.3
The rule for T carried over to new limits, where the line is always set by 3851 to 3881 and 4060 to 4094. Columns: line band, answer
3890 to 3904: 0.23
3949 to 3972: 0.26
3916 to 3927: -0.09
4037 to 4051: -0.13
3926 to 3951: 0.10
